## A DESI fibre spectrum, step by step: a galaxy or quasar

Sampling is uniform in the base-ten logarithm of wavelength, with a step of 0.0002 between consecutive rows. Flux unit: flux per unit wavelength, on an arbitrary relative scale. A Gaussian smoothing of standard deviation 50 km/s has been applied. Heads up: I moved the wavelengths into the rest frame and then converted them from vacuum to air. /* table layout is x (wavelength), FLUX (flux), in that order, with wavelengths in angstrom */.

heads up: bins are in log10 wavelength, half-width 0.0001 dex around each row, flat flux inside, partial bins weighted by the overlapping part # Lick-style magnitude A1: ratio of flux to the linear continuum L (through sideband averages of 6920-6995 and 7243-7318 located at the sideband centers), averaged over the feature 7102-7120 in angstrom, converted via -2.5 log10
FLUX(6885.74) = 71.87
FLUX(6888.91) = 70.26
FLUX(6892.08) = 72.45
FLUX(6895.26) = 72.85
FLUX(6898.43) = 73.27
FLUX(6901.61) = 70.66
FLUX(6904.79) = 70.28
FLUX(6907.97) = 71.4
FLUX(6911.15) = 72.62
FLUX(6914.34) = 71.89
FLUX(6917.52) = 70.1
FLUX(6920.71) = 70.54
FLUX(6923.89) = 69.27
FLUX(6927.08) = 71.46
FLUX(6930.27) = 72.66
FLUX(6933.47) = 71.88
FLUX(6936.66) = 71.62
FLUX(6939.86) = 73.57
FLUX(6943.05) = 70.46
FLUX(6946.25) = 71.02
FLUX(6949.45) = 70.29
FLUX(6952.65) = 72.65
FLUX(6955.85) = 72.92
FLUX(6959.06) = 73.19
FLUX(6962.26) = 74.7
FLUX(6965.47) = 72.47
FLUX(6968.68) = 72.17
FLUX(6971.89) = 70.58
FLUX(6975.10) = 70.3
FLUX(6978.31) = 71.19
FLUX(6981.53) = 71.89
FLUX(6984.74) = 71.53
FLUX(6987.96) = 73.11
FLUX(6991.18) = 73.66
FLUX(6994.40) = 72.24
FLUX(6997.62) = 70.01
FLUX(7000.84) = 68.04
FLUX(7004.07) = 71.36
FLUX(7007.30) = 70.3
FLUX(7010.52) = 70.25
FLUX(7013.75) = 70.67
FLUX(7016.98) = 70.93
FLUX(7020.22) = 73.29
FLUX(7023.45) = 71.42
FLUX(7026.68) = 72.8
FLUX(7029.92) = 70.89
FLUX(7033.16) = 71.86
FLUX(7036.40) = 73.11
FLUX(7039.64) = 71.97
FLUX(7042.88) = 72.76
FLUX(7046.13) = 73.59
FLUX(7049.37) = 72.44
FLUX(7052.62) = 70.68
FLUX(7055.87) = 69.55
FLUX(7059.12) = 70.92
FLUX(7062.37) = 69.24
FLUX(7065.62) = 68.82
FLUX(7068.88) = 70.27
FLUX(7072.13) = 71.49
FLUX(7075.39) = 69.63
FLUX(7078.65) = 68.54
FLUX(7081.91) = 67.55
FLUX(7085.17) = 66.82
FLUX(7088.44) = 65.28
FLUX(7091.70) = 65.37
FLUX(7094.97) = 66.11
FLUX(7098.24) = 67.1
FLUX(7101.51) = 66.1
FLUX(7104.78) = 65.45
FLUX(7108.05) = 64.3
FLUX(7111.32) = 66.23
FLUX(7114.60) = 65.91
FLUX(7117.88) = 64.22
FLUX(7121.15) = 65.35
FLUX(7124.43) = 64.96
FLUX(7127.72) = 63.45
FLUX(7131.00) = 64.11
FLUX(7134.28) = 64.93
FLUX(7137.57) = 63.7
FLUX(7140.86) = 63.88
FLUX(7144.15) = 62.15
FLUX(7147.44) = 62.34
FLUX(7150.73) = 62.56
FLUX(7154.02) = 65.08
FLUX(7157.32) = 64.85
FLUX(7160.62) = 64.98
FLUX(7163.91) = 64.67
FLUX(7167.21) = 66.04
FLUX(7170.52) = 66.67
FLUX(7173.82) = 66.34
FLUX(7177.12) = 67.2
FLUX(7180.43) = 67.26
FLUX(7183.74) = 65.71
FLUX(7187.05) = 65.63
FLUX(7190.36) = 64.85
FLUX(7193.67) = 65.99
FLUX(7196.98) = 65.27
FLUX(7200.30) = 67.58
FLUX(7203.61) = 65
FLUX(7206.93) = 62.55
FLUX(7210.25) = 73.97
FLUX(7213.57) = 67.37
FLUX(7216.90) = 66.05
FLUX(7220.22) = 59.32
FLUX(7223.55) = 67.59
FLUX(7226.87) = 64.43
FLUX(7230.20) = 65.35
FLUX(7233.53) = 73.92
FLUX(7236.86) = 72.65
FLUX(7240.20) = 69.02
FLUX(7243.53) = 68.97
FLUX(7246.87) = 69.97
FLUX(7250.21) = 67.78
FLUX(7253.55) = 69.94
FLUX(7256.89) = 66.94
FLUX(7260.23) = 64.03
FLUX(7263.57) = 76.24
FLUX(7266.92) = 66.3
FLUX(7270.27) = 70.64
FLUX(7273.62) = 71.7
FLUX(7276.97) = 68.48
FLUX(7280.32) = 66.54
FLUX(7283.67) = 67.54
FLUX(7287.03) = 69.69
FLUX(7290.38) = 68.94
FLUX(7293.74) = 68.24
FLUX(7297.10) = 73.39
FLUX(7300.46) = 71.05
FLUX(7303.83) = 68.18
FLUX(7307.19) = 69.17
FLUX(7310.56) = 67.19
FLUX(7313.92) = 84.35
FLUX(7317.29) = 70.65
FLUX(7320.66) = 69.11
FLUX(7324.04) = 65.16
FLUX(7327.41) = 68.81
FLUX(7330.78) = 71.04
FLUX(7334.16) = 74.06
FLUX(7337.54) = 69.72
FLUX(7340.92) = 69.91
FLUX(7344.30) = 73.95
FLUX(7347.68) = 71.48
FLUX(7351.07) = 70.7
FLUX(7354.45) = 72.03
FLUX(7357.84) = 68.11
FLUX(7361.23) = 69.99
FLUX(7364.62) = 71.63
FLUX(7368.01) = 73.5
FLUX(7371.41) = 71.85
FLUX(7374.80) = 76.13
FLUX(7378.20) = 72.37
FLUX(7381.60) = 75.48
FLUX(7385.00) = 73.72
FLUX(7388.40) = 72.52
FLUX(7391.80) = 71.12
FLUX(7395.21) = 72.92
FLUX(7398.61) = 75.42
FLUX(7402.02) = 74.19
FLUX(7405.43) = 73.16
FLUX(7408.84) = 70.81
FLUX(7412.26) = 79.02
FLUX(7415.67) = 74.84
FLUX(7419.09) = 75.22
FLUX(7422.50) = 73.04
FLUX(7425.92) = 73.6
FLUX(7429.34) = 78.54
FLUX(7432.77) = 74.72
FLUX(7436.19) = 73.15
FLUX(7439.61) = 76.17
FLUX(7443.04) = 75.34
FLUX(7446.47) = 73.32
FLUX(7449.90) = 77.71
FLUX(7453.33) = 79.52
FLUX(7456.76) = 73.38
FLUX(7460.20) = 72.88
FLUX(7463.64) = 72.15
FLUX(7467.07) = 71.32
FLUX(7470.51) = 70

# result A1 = 0.089 mag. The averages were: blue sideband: 71.9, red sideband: 69.8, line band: 65.3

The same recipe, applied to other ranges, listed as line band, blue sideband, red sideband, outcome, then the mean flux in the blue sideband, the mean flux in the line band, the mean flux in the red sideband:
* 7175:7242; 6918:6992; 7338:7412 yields 0.08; 71.8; 66.8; 72.5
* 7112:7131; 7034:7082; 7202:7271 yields 0.08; 70.8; 64.8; 68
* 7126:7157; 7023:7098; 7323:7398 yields 0.11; 70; 63.6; 71.8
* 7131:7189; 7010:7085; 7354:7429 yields 0.11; 70.9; 64.9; 73.3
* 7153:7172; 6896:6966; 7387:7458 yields 0.12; 71.8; 65.4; 74.7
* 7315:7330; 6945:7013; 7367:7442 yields 0.07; 71.6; 69.2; 74.2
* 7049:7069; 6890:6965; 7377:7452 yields 0.04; 71.8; 70.1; 74.4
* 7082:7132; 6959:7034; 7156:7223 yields 0.05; 71.6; 65.5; 65.9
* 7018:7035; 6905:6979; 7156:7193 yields -0.04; 71.7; 72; 65.8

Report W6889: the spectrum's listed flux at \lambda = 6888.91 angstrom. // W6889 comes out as 70.26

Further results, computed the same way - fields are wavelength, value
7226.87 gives 64.43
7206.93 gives 62.55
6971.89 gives 70.58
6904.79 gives 70.28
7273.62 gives 71.7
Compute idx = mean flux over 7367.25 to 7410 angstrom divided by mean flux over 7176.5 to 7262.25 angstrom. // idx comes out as 1.1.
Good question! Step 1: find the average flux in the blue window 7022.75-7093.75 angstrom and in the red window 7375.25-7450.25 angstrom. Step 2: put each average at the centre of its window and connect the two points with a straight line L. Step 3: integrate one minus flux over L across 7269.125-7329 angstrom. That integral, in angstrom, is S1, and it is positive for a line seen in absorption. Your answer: 2.5 angstrom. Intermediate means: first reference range 70.2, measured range 69.9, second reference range 74.3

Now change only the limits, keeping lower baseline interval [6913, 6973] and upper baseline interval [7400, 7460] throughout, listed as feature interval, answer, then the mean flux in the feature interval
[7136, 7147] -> 1.5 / 63.1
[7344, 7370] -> 1.1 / 71.3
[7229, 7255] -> 1.4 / 69.8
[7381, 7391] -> 0.2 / 73.5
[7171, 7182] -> 1.0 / 66.9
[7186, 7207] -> 2.3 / 65.5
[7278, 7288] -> 0.8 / 67.8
